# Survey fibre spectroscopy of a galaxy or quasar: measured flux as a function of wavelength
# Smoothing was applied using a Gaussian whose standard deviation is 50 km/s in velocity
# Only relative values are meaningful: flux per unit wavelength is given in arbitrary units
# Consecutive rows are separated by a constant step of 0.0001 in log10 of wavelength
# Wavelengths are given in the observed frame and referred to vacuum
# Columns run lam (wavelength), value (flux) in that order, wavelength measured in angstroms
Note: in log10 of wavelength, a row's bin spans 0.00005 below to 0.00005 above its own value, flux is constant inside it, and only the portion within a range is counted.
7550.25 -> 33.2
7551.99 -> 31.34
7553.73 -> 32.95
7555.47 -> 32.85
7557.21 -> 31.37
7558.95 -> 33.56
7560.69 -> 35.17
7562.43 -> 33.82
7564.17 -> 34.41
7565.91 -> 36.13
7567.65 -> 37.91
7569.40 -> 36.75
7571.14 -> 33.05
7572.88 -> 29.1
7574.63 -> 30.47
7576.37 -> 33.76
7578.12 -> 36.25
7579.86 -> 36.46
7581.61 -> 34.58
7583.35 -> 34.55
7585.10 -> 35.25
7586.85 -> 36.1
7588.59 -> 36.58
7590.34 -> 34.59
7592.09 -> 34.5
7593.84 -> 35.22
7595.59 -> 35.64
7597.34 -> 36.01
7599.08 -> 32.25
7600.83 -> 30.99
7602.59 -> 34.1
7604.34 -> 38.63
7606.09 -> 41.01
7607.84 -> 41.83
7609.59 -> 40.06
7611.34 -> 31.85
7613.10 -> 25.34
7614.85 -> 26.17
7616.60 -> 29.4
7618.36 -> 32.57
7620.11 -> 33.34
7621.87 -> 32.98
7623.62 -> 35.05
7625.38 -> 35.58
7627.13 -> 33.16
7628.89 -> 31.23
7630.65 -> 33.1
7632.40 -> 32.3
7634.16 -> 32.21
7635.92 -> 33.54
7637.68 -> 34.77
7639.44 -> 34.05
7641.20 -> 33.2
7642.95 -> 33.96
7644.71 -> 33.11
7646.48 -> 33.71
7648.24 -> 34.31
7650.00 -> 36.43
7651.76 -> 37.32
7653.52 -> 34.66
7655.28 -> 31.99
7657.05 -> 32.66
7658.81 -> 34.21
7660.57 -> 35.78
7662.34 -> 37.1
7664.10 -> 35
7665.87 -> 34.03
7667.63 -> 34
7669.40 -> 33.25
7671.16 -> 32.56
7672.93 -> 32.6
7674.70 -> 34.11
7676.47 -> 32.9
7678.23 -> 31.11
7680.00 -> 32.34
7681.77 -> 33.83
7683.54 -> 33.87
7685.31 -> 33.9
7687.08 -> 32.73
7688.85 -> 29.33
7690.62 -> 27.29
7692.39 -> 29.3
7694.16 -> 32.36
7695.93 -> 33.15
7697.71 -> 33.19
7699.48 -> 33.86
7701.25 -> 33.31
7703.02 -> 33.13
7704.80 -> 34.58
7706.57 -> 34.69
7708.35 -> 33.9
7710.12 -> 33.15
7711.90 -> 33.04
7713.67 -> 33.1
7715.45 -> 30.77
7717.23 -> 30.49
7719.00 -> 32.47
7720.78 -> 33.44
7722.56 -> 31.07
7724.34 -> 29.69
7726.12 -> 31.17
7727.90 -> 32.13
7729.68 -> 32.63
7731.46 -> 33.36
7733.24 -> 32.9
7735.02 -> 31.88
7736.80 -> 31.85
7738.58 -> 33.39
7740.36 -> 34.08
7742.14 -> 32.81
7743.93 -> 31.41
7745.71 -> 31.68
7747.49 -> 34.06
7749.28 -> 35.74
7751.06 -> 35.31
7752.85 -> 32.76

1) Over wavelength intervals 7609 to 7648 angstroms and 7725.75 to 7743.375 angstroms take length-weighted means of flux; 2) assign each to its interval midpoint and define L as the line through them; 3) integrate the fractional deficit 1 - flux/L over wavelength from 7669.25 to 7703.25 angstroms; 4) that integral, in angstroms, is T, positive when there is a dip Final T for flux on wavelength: 0.3 angstroms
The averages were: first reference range 32.7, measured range 32.4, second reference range 32.6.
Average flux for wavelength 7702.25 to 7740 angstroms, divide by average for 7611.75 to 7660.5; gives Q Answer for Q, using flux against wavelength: 0.99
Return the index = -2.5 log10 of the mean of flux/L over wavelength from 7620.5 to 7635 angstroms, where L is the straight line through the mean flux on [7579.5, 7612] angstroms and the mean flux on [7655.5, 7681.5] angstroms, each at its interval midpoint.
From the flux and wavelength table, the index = 0.05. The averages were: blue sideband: 35.8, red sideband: 33.6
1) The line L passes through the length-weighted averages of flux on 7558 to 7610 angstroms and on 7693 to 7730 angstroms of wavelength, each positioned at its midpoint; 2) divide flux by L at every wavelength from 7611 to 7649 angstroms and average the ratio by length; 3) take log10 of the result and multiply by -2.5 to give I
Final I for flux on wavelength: 0.06 mag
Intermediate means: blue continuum 35.2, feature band 32.5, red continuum 32.6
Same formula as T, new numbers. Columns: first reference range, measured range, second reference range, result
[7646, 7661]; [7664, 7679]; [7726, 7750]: 0.43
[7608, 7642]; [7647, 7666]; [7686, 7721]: -1.31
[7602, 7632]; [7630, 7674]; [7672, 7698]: -1.43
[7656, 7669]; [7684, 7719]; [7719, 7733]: 0.61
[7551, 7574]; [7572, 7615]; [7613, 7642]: -1.97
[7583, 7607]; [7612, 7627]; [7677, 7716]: 1.43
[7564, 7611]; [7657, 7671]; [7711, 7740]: -0.39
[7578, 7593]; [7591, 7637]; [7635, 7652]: 1.44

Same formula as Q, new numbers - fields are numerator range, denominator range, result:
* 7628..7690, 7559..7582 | 0.97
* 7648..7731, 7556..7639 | 0.97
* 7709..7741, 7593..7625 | 0.95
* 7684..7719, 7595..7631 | 0.96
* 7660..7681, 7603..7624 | 0.99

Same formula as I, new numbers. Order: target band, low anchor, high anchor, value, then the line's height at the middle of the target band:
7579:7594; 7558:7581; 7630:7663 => -0.03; 34.3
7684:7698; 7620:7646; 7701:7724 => 0.05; 32.9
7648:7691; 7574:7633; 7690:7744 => -0.01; 33.1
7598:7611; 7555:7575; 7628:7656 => -0.09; 33.8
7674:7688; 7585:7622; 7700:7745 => 0.00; 33.2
